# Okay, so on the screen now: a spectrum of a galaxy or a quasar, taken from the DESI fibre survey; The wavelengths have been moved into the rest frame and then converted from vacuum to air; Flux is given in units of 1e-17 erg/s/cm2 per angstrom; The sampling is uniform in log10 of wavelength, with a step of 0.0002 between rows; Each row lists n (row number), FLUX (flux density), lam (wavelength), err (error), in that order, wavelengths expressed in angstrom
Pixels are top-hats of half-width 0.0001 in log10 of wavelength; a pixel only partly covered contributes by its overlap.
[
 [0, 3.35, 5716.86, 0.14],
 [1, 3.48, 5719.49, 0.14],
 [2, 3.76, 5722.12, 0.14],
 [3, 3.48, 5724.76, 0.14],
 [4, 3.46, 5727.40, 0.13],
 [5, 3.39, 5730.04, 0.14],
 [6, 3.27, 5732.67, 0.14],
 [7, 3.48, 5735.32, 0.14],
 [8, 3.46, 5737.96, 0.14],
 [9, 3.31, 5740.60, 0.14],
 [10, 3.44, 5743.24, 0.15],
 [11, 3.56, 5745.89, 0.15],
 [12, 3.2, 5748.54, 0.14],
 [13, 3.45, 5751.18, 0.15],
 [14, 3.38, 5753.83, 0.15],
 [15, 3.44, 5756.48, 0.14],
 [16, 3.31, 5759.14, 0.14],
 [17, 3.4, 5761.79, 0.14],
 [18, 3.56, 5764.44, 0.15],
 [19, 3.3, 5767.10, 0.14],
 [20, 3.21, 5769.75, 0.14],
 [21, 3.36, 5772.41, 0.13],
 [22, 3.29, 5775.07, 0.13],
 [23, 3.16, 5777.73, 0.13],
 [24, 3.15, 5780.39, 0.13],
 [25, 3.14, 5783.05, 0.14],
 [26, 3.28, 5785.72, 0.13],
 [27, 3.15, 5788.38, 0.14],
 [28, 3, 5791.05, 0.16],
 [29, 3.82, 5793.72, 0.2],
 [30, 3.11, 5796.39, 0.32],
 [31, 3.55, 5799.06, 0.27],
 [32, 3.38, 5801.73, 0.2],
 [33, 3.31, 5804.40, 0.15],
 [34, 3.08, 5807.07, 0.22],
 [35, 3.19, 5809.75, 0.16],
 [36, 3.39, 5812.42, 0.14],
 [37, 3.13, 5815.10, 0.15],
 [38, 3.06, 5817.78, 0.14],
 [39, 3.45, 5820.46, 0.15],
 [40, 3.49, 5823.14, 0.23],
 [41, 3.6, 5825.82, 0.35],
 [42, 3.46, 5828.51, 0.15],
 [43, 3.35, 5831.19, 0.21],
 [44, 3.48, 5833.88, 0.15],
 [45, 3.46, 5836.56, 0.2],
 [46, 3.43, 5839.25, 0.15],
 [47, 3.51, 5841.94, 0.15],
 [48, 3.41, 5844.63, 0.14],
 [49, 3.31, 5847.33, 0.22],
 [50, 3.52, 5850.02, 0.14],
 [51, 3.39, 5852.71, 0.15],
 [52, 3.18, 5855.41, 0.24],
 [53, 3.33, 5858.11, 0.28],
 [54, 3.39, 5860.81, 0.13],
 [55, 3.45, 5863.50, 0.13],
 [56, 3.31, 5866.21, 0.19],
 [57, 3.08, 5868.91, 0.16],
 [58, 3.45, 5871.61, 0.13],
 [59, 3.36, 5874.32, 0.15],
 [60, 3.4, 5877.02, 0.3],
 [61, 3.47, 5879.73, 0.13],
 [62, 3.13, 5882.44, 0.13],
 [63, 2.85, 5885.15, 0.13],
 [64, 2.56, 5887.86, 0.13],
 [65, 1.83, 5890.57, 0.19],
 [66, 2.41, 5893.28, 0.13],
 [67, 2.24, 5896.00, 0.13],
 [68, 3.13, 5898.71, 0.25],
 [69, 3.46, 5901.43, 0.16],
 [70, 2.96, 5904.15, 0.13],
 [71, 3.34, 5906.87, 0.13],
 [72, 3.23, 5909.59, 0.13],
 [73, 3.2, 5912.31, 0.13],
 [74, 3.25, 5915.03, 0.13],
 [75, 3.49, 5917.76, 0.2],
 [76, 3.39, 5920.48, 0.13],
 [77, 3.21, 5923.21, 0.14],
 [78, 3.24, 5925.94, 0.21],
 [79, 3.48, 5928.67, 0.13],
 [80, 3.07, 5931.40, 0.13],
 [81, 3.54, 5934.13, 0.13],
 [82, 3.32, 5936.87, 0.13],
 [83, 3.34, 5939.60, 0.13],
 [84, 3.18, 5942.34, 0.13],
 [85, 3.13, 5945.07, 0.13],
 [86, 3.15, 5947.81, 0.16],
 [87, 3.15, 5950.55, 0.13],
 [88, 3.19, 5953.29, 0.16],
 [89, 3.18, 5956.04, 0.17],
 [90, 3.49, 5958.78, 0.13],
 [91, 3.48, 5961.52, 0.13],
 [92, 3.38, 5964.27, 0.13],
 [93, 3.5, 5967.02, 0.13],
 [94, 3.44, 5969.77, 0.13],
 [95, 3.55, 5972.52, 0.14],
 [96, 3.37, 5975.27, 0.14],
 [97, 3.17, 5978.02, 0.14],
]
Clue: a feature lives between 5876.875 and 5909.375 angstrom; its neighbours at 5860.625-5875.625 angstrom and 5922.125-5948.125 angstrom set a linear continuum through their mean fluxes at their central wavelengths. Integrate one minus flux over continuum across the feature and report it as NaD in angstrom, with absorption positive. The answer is 4.13 angstrom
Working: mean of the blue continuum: 3.34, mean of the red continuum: 3.27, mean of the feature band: 2.89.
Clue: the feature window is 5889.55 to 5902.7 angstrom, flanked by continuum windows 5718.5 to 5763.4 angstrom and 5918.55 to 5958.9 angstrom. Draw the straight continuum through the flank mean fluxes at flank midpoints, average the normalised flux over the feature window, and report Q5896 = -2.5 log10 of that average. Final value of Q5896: 0.25 mag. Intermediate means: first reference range 3.43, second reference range 3.27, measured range 2.63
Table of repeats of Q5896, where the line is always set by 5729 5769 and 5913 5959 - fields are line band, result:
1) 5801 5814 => 0.03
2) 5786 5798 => 0.03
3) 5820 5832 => -0.04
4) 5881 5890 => 0.20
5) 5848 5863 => -0.01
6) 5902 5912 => 0.03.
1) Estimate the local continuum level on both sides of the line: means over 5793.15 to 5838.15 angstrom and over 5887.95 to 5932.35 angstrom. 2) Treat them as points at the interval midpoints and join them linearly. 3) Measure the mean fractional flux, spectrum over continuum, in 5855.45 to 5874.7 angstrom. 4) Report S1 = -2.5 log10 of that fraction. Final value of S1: -0.04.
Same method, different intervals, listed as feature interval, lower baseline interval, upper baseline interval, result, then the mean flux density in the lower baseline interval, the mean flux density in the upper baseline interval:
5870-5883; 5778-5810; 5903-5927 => -0.04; 3.26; 3.26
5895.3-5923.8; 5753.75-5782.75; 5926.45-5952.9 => 0.03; 3.31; 3.26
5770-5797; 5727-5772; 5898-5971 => 0.04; 3.39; 3.29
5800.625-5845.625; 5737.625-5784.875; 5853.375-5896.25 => -0.06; 3.34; 3.05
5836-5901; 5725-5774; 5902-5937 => 0.06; 3.39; 3.29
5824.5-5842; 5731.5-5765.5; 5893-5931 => -0.06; 3.4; 3.16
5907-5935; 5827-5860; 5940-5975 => 0.01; 3.4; 3.32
